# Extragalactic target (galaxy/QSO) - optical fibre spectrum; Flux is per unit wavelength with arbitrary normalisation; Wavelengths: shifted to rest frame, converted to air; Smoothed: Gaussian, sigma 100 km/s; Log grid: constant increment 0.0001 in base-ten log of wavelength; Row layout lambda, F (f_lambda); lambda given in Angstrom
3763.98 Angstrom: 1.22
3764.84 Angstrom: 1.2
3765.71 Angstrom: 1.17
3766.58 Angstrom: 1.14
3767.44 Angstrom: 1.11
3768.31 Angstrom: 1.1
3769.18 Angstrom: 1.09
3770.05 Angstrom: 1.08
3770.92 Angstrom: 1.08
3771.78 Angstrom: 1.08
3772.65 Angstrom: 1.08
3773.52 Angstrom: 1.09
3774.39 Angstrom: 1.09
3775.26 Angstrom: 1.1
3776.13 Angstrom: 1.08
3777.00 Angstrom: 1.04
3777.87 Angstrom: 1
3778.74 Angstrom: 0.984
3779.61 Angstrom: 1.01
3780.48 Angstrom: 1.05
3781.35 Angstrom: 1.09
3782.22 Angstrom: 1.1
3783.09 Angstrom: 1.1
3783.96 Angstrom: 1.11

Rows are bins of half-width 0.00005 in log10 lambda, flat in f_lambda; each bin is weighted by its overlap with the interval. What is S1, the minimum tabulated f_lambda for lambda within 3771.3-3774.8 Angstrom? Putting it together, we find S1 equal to 1.08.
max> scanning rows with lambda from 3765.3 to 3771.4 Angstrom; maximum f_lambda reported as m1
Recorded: 1.17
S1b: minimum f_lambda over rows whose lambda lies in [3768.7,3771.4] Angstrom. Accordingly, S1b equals 1.08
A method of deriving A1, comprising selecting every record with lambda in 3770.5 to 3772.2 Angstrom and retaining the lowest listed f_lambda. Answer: 1.08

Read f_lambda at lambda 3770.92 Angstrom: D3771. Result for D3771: 1.08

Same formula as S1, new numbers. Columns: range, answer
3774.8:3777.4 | 1.04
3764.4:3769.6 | 1.09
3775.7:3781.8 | 0.984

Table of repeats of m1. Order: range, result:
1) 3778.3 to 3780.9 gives 1.05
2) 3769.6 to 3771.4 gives 1.08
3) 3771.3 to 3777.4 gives 1.1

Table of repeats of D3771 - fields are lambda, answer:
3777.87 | 1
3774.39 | 1.09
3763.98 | 1.22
